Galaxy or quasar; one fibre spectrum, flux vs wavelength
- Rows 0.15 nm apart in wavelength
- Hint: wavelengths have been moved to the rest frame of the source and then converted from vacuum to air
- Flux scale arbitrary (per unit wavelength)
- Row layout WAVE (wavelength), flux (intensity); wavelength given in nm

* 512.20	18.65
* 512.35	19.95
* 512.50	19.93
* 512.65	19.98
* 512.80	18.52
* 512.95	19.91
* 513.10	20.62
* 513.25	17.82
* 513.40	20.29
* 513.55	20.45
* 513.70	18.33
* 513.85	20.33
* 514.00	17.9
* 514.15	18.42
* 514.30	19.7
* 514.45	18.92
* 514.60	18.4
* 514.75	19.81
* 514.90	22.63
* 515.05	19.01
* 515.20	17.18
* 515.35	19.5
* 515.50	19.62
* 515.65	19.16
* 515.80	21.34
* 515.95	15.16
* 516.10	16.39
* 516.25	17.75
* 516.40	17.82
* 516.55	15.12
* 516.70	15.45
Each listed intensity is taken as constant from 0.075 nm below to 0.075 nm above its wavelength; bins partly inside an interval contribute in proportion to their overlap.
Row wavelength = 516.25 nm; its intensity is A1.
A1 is 17.75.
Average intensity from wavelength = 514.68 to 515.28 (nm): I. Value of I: 19.7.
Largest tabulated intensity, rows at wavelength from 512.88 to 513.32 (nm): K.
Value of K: 20.62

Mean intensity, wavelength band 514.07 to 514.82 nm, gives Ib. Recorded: 19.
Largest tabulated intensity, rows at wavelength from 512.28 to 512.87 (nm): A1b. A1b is 19.98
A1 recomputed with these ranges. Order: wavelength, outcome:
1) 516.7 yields 15.45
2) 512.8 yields 18.52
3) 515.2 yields 17.18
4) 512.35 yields 19.95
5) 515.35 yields 19.5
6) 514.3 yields 19.7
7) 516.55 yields 15.12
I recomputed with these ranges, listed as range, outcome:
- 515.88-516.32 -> 16.4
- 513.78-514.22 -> 18.9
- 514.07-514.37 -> 19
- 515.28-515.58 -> 19.6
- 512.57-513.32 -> 19.4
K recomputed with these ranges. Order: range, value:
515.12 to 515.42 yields 19.5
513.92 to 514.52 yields 19.7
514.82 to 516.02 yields 22.63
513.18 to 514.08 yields 20.45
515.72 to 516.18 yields 21.34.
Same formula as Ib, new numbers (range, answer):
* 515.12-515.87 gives 19.3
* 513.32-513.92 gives 19.8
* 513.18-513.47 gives 19.1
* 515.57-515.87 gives 20.2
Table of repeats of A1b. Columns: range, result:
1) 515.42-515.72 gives 19.62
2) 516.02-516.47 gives 17.82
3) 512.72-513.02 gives 19.91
